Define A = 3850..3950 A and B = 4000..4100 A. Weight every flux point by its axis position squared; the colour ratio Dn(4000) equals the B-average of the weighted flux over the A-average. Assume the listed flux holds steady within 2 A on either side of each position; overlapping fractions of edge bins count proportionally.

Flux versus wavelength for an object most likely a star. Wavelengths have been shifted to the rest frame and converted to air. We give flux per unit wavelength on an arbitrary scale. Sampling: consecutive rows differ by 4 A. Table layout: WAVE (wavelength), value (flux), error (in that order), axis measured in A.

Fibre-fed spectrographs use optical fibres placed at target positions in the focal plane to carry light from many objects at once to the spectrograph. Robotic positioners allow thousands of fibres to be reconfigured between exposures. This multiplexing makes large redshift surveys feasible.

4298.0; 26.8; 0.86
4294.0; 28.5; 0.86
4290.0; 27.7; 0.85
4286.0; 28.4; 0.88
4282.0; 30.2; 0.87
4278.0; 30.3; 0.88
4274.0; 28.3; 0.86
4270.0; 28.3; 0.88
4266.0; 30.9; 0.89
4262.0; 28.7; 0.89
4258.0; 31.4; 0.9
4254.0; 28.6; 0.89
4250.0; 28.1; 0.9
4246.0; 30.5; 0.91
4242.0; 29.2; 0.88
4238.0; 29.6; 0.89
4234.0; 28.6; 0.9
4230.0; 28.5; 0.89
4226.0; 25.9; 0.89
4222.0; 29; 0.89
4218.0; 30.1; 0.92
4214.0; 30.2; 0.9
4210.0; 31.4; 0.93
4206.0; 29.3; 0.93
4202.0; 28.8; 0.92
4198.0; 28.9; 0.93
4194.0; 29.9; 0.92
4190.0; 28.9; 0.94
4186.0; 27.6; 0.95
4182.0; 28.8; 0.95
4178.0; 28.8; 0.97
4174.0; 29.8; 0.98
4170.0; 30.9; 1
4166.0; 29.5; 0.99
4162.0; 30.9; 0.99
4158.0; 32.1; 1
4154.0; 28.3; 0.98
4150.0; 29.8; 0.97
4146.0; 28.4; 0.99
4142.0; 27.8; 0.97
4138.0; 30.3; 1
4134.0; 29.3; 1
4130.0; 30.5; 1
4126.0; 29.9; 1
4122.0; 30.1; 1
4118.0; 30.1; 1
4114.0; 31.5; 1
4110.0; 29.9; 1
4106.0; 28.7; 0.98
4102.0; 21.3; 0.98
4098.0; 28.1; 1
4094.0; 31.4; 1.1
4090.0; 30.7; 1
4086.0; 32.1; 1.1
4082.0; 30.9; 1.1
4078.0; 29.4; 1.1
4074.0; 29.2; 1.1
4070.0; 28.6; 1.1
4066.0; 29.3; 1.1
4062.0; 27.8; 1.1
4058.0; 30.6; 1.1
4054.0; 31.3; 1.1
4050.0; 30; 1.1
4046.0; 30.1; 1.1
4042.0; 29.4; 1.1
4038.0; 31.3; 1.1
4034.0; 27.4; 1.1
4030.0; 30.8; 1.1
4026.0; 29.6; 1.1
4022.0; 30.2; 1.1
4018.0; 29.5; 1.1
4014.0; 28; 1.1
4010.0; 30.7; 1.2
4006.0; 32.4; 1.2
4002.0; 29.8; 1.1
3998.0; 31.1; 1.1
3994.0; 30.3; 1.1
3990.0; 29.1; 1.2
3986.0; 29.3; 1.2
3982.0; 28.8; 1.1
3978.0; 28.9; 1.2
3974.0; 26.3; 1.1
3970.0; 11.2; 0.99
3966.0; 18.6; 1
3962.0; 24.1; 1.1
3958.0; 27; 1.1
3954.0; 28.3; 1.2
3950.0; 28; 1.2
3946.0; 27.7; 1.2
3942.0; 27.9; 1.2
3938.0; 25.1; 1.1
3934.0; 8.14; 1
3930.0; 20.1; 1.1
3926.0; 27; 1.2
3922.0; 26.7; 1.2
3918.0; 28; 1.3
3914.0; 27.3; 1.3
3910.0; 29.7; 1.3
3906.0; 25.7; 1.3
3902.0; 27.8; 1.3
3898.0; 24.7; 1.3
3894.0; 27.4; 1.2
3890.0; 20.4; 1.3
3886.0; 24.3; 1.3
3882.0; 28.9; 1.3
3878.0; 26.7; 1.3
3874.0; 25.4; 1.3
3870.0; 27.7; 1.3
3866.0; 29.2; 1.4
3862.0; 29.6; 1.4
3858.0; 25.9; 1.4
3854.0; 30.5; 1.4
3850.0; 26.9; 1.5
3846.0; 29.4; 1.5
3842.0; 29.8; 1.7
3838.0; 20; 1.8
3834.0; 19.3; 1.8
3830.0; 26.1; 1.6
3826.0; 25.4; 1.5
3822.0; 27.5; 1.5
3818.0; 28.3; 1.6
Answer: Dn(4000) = 1.2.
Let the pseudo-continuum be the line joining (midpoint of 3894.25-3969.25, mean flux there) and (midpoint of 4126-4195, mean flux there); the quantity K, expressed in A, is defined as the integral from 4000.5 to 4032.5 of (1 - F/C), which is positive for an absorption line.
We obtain -4.2 A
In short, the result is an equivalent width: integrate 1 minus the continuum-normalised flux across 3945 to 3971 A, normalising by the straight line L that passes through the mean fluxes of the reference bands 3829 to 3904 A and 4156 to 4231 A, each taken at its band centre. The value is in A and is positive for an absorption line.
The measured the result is 3.2 A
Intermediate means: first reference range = 26.3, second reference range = 29.4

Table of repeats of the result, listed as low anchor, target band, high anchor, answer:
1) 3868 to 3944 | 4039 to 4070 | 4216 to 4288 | -3.3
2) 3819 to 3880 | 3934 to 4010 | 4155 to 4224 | 3.5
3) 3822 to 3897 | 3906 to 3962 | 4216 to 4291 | 2.9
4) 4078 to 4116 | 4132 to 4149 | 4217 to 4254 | 0.1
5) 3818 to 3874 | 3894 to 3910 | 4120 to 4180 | 0.4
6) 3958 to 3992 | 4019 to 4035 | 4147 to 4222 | -2.3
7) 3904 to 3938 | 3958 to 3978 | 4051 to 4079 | 3.3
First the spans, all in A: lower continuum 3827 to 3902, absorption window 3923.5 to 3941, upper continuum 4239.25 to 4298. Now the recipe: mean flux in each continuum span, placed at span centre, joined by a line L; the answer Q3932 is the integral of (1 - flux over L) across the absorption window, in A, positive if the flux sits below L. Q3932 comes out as 3.94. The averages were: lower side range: 26.3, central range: 20.7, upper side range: 29.1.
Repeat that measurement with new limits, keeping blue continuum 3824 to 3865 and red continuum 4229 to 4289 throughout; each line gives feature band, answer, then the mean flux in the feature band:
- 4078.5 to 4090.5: -1.3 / 31.1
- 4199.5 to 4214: -0.5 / 29.9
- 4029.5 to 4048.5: -1.4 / 29.7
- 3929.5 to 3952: 3.4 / 23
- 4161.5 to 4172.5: -0.7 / 30.3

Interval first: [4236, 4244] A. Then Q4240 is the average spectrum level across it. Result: 29.4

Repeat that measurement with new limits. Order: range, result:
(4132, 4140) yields 29.8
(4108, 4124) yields 30.4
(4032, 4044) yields 29.4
